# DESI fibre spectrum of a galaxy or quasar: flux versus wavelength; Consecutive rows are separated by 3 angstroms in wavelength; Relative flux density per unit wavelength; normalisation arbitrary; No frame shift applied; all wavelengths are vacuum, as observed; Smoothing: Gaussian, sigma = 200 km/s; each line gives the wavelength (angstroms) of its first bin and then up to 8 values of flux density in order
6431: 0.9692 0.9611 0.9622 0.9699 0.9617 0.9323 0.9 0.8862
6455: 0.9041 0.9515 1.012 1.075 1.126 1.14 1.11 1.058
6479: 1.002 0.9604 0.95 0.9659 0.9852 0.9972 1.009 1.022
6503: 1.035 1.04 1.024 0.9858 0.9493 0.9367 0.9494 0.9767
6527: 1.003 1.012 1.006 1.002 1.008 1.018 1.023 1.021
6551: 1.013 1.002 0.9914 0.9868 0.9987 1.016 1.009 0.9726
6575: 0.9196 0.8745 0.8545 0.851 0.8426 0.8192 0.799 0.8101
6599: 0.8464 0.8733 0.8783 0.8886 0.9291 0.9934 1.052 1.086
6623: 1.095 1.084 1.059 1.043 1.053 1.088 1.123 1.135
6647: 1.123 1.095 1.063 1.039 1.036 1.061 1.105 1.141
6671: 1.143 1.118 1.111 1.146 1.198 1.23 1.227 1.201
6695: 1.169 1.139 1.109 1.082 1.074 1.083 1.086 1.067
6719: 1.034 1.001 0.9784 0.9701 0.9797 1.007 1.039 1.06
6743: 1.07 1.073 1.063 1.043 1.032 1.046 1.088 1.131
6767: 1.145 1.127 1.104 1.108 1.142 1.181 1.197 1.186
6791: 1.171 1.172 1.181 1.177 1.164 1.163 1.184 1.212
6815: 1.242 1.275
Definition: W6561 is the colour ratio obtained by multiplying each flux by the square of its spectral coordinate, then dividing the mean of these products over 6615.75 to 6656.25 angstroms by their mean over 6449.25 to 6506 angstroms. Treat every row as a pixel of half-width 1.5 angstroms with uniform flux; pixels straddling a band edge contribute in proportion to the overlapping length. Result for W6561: 1.13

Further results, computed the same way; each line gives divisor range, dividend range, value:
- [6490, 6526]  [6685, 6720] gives 1.20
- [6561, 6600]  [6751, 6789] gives 1.32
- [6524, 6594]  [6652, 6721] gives 1.21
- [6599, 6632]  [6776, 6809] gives 1.25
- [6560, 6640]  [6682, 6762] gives 1.17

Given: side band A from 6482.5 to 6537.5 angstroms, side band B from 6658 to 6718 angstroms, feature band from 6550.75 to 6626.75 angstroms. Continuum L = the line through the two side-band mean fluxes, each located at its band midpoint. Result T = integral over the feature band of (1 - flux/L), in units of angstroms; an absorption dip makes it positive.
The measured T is 8.06 angstroms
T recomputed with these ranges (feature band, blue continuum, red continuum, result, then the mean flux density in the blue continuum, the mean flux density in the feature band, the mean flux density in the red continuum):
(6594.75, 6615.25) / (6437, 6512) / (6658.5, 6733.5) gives 3.3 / 1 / 0.888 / 1.1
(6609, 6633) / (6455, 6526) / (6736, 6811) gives 0.5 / 1.01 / 1.04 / 1.12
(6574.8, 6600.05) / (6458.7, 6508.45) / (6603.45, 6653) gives 4.8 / 1.03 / 0.843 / 1.05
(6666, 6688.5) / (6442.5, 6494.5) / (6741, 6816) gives -1.4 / 0.996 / 1.16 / 1.13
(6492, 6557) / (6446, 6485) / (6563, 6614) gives -3.4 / 1.01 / 1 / 0.893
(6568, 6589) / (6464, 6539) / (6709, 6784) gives 2.7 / 1.01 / 0.899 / 1.07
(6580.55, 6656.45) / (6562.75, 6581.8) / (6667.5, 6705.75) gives 3.9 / 0.95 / 0.983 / 1.15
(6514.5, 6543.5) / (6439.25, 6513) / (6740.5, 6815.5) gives 1.0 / 1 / 0.987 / 1.13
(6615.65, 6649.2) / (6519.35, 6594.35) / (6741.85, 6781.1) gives -2.6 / 0.959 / 1.09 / 1.09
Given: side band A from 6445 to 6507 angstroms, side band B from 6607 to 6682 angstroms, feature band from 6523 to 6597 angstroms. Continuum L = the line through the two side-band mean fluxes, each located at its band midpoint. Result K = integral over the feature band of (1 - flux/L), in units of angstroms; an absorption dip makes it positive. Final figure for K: 6.0 angstroms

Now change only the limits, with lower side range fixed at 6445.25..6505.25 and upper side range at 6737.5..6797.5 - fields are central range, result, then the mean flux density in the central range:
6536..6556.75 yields 0.4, 1.01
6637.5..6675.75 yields -0.9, 1.1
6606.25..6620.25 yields 1.0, 0.979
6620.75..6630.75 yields -0.2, 1.08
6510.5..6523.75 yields 0.8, 0.957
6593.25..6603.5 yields 2.1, 0.838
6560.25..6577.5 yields 1.0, 0.977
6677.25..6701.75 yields -2.1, 1.18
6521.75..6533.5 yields 0.3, 0.996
